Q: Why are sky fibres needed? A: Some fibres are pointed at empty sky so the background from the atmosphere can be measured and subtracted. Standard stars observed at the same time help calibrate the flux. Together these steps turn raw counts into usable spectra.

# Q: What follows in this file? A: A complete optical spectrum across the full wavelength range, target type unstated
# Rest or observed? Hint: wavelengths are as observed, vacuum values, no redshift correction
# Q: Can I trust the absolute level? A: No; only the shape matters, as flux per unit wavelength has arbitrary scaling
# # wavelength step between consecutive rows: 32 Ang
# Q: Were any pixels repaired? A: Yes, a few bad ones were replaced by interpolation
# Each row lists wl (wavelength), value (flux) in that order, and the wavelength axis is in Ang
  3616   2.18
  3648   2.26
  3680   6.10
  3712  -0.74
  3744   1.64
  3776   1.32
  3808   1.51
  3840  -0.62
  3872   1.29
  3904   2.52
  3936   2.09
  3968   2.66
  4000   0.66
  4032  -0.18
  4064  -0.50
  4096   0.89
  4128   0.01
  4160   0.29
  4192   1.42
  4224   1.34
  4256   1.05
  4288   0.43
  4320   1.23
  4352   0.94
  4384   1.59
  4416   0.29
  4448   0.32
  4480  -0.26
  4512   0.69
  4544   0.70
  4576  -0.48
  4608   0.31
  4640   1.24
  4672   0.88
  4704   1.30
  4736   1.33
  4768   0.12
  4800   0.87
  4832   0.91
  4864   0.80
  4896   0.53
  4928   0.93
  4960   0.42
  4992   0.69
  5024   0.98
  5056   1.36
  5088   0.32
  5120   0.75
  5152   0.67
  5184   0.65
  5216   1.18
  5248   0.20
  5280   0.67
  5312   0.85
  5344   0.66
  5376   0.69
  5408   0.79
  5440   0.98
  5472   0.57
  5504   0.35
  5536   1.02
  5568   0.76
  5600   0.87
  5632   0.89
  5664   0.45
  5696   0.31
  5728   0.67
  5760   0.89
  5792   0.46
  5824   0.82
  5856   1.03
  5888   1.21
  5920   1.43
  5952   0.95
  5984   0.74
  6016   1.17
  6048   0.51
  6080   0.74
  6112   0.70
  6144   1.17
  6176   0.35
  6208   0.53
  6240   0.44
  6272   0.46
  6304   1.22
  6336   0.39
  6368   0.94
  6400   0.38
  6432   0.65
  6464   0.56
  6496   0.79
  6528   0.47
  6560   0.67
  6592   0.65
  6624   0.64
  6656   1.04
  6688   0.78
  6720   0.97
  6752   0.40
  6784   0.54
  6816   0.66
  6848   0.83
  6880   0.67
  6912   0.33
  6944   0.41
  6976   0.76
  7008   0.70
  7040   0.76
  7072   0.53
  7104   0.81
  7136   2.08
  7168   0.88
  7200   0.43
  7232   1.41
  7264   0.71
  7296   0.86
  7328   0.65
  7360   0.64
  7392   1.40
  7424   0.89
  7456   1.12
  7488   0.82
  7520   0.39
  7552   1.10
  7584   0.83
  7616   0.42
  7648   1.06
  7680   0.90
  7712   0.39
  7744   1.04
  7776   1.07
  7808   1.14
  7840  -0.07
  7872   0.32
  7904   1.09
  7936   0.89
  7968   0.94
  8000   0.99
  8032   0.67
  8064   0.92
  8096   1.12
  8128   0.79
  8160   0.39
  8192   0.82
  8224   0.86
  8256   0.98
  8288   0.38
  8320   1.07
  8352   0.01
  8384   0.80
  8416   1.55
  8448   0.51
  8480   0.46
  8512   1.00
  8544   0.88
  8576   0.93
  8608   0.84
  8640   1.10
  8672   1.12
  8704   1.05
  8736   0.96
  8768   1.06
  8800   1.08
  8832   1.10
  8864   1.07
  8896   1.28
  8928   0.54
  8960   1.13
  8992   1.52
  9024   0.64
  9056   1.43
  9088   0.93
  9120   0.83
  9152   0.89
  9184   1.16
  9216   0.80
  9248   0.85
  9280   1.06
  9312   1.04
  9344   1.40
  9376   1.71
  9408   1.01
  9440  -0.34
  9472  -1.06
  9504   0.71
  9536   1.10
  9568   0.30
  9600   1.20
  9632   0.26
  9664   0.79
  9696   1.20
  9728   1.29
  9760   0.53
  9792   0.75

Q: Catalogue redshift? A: 0.915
